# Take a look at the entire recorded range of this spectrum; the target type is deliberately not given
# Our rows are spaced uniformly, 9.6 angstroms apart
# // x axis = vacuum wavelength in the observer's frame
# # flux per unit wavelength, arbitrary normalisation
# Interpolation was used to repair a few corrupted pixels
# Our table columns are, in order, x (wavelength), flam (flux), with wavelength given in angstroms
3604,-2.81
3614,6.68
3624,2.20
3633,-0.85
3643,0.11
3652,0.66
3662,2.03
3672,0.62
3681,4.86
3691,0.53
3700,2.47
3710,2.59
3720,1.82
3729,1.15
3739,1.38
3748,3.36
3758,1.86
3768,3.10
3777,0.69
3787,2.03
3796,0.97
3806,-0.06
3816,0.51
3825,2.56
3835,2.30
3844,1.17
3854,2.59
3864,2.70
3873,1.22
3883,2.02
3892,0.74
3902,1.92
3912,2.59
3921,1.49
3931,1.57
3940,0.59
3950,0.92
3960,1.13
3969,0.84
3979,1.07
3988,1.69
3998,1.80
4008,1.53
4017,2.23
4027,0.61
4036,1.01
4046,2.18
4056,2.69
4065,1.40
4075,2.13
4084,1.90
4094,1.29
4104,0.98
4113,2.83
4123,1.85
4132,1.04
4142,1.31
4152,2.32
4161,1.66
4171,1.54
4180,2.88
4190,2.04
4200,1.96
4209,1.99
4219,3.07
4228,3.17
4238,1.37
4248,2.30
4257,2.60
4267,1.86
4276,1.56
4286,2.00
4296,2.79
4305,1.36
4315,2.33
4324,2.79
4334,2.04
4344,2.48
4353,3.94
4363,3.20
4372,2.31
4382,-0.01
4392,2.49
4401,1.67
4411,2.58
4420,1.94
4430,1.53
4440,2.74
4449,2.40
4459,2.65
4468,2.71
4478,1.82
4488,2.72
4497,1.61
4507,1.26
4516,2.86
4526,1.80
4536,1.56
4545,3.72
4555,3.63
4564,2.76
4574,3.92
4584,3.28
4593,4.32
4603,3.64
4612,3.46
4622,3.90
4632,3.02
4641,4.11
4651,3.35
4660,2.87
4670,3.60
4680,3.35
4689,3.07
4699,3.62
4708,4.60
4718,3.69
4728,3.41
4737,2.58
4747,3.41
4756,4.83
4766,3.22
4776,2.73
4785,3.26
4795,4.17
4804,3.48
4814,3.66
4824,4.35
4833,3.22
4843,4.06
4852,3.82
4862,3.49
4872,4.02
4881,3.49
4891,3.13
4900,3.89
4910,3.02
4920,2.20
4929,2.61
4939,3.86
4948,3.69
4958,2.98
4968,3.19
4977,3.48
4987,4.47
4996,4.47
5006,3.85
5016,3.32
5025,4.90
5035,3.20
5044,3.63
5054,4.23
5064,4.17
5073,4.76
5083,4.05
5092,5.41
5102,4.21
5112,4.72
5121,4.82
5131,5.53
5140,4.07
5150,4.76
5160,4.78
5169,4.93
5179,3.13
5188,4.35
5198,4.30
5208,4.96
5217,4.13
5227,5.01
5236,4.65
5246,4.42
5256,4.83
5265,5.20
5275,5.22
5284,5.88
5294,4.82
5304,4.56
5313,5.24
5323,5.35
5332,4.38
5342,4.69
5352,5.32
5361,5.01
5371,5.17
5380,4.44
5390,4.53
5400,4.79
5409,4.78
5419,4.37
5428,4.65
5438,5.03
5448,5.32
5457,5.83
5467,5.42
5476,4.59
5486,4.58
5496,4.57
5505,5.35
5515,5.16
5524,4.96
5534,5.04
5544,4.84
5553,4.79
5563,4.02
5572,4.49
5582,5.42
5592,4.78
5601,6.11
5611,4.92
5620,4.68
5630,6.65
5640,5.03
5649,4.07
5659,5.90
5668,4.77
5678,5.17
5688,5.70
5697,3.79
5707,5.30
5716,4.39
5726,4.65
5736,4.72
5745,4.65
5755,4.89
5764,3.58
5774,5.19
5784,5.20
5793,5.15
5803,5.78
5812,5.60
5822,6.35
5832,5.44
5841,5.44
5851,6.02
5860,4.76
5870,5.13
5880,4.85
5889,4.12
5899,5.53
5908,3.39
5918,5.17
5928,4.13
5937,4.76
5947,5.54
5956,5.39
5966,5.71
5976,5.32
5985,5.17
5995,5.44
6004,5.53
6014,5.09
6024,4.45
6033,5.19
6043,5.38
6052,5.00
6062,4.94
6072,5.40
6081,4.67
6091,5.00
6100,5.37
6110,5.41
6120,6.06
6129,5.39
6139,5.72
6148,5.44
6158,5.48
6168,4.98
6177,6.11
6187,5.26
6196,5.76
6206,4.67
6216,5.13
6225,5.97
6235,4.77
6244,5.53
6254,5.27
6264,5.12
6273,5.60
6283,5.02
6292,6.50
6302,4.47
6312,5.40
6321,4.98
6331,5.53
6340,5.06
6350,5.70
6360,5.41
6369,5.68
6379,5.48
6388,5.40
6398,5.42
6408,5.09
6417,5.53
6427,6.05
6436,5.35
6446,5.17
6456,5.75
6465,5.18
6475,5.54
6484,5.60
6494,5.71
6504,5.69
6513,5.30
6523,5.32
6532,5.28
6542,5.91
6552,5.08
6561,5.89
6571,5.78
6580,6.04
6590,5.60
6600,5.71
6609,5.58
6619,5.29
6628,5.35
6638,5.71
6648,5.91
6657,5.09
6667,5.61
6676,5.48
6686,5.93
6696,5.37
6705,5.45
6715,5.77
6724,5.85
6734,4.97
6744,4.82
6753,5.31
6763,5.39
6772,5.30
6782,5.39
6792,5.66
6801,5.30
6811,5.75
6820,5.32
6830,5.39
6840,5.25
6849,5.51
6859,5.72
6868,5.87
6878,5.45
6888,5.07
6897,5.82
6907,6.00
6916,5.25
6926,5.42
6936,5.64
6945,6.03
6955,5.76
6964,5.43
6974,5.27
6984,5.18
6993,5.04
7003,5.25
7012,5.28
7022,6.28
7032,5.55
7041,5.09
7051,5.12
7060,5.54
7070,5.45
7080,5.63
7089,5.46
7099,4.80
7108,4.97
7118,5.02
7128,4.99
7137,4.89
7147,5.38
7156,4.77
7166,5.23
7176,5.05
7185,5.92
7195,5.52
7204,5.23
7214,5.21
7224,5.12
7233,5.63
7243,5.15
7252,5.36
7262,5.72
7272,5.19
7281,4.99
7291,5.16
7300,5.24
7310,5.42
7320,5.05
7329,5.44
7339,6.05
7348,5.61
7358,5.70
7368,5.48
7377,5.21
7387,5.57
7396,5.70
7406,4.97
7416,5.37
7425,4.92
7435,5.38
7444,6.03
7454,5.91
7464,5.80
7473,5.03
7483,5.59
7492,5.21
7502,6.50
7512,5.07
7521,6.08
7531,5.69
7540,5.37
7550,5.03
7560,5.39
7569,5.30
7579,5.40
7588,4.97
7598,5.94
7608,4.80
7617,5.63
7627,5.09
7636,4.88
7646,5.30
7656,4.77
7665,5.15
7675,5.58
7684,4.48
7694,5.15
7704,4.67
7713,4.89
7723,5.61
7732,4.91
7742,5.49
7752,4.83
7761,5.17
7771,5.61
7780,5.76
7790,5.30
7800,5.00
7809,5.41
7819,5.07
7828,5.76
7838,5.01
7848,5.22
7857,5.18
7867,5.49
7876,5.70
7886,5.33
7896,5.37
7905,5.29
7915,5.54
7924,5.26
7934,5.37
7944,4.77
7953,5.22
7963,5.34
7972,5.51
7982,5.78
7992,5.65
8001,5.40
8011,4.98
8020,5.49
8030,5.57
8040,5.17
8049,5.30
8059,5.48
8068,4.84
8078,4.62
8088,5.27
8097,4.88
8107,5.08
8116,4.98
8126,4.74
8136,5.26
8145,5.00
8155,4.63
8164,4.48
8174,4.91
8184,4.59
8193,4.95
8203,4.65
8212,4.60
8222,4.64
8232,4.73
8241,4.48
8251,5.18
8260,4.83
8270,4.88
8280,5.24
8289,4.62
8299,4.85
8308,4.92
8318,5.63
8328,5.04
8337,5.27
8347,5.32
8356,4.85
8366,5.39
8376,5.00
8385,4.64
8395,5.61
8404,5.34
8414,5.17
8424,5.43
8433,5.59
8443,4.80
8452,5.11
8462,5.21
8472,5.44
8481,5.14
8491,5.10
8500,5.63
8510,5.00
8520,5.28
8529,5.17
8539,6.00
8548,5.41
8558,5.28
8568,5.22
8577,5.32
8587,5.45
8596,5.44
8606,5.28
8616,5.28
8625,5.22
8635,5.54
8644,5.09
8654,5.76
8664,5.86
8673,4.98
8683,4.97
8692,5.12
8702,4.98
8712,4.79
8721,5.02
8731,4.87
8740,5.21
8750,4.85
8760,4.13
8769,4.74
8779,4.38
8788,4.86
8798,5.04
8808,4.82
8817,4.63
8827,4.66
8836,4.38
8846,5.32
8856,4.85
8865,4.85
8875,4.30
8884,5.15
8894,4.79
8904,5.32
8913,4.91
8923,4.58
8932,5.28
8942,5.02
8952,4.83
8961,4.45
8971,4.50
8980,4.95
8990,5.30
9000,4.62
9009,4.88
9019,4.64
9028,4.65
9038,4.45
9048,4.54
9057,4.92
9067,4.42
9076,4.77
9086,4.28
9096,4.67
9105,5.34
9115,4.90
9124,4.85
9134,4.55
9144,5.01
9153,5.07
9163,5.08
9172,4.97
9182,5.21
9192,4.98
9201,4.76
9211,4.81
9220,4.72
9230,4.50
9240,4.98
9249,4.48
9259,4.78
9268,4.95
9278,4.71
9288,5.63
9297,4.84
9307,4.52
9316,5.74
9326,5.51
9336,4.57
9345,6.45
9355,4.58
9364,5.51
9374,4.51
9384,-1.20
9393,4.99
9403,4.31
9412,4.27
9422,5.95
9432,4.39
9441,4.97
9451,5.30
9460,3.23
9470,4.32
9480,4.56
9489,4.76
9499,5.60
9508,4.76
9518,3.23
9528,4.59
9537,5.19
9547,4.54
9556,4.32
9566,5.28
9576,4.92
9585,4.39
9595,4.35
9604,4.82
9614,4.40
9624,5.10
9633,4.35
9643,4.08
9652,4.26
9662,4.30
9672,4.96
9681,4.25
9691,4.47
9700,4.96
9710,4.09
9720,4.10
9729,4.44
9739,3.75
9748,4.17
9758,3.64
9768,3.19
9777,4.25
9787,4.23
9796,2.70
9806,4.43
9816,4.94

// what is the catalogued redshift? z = 0.14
